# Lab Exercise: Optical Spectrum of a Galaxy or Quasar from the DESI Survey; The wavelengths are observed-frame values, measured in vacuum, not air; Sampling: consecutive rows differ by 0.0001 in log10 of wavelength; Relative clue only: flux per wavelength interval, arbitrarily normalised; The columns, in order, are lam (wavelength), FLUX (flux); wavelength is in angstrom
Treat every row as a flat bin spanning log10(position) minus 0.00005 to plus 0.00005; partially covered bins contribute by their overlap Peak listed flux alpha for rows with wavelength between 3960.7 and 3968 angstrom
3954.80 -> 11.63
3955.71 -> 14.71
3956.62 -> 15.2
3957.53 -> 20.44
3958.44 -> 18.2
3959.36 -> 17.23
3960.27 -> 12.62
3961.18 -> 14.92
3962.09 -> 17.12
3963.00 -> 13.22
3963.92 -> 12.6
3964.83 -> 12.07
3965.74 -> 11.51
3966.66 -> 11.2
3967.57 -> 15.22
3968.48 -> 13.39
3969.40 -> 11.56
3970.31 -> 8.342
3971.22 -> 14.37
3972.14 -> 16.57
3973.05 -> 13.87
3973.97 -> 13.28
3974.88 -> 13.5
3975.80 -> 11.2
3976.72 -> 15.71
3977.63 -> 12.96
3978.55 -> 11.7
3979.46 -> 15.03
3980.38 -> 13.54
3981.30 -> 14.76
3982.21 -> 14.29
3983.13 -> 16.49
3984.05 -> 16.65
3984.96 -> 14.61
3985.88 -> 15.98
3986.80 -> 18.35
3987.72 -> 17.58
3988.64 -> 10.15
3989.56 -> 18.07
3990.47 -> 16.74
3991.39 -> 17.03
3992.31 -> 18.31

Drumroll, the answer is 17.12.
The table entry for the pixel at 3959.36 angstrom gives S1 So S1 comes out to 17.23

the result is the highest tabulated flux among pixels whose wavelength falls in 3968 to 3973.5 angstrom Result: 16.57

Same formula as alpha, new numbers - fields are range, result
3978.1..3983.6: 16.49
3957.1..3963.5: 20.44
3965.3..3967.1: 11.51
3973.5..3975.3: 13.5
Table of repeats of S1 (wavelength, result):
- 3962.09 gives 17.12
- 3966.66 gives 11.2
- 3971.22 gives 14.37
